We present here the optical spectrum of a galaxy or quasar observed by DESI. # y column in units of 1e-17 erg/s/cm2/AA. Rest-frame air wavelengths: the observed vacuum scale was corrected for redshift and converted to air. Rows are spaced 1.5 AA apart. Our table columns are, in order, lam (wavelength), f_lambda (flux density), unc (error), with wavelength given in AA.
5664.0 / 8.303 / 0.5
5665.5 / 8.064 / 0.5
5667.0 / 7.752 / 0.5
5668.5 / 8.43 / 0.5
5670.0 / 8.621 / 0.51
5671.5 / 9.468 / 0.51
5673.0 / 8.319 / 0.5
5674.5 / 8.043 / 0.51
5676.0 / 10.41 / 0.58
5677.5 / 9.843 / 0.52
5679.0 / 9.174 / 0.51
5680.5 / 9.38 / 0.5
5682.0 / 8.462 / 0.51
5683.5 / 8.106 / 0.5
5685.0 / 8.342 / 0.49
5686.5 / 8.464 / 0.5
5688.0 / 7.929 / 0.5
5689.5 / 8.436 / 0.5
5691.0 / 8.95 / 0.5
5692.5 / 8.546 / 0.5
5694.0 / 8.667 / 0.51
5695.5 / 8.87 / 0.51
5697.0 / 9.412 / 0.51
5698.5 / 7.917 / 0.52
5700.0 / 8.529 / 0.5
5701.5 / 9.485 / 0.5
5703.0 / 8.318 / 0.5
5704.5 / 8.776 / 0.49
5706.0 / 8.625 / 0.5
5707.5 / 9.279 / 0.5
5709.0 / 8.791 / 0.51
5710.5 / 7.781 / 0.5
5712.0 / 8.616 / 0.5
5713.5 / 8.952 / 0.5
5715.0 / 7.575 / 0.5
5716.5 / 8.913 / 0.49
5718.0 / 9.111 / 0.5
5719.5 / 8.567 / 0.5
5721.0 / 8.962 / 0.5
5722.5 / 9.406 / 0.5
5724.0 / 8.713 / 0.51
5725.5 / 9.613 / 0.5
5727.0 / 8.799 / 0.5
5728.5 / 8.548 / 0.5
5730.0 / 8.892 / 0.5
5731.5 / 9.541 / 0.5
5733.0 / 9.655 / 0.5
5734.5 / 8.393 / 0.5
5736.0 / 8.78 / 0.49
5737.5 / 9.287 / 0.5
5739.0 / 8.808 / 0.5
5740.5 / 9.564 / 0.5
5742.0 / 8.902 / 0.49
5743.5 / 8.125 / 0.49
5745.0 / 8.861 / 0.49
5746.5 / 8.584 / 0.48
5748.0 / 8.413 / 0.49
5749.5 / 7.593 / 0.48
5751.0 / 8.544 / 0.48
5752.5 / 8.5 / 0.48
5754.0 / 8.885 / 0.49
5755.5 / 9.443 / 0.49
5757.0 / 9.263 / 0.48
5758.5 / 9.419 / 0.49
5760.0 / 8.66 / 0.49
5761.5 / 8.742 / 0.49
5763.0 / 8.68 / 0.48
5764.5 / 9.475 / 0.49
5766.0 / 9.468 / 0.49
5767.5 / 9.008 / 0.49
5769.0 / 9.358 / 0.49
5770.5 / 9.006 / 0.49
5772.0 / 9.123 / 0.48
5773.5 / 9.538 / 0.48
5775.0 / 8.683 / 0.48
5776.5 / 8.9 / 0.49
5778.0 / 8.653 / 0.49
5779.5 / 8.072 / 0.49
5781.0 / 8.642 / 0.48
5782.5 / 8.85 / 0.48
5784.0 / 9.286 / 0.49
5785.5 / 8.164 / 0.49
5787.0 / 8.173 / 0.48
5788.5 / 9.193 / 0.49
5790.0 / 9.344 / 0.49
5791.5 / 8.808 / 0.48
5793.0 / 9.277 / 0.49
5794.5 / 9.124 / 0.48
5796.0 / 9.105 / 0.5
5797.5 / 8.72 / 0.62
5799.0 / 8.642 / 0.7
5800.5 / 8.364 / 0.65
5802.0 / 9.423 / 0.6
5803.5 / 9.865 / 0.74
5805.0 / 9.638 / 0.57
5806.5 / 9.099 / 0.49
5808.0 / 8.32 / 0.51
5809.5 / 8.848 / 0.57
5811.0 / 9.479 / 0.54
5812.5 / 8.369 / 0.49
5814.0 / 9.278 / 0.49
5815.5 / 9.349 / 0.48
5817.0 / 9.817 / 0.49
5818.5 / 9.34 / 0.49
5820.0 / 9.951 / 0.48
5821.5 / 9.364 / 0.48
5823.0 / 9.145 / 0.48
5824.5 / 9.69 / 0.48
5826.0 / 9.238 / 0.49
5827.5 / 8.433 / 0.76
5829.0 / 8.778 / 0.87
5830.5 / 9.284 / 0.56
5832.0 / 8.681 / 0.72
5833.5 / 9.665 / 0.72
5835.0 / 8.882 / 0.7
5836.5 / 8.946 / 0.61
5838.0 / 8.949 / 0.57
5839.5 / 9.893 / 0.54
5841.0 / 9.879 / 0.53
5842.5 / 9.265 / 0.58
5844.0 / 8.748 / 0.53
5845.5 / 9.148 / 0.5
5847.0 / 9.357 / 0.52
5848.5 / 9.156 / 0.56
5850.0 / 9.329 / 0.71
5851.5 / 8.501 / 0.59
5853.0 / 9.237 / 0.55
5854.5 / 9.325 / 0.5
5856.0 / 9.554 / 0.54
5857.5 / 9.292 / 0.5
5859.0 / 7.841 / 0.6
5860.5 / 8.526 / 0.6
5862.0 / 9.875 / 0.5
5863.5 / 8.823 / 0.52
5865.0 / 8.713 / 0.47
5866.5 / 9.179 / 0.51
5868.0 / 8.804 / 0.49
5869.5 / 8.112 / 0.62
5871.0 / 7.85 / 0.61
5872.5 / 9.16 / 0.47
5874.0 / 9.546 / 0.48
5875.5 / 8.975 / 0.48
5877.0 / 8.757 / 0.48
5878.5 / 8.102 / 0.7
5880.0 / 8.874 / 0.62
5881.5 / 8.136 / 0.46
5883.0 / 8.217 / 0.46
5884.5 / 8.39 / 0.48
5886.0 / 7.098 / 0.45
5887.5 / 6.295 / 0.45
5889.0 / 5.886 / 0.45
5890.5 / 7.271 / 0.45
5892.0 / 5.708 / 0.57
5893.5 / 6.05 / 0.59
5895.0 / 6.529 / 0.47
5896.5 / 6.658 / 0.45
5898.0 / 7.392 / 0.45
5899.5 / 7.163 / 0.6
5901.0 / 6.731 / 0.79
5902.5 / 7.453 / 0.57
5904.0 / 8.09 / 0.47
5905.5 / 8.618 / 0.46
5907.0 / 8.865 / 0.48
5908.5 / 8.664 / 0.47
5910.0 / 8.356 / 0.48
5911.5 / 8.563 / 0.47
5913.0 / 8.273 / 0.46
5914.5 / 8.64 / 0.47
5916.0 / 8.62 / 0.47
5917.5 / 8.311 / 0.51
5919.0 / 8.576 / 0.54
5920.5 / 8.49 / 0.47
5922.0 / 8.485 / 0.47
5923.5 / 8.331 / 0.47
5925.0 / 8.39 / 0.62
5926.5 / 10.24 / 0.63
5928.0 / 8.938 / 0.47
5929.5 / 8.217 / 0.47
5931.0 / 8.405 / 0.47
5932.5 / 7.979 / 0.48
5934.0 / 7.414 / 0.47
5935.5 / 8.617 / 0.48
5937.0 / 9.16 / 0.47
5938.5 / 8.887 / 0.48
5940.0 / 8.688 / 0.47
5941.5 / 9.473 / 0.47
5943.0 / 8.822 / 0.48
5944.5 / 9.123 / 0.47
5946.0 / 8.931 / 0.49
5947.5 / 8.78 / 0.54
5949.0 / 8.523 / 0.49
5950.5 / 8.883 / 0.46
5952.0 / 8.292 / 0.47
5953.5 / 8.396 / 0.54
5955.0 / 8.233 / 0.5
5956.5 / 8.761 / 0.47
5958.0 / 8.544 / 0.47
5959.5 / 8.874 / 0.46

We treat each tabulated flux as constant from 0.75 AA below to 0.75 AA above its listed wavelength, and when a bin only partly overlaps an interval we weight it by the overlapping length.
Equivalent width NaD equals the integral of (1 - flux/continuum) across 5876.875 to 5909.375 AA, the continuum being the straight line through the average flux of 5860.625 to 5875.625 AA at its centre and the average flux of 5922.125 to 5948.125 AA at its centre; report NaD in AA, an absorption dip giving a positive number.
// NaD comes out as 5.0 AA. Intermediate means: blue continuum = 8.88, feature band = 7.48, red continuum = 8.72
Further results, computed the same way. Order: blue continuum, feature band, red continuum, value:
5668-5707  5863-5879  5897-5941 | -0.56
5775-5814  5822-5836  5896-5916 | -0.76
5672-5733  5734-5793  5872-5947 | -1.72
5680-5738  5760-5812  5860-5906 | -3.70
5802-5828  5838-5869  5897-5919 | -1.12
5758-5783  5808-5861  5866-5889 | -3.73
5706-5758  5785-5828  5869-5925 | -3.50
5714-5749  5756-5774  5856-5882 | -0.62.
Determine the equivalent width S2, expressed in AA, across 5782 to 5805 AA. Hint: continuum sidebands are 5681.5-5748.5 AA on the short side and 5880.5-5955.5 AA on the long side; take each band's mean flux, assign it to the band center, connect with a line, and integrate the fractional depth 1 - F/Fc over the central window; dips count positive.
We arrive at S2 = -1.29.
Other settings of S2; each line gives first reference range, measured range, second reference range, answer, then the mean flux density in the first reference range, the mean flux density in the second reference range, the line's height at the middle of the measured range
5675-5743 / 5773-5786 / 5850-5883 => 0.12 AA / 8.84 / 8.82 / 8.83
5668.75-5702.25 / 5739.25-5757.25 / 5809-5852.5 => 0.51 AA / 8.78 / 9.2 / 8.96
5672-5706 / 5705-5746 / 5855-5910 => -1.13 AA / 8.75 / 8.04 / 8.61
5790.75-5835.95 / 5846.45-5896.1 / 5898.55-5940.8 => 2.49 AA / 9.13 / 8.4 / 8.73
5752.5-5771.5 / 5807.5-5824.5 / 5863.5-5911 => -1.33 AA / 9.09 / 7.88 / 8.57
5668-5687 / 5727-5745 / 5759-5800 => -0.11 AA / 8.86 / 8.91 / 8.89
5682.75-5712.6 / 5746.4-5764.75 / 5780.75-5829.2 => 0.16 AA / 8.59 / 9.07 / 8.85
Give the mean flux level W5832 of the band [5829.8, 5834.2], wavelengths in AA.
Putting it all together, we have 9.2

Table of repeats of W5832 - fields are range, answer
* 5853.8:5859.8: 9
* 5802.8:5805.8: 9.74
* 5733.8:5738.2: 8.82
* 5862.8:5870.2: 8.73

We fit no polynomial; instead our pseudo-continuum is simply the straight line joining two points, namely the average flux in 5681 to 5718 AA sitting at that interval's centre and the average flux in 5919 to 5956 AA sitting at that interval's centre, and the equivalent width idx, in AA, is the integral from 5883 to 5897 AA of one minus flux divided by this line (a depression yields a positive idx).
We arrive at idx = 3.08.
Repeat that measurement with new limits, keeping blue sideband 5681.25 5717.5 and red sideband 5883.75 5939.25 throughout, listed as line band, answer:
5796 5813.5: -1.5 AA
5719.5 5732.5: -0.8 AA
